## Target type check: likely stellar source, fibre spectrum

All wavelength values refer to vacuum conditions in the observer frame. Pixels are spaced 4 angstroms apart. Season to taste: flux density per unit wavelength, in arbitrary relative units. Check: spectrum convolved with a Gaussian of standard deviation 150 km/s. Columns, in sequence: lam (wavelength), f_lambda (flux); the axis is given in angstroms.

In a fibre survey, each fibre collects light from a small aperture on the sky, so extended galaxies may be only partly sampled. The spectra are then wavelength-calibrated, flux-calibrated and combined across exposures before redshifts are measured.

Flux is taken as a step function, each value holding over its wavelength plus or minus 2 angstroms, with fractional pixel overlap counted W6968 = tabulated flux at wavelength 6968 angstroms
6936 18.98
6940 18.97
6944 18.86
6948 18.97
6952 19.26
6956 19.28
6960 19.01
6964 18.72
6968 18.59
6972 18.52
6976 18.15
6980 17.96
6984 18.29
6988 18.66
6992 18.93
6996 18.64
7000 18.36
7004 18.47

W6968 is 18.59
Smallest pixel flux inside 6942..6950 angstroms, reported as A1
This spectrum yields 18.86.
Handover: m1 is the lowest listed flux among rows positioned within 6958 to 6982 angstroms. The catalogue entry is 17.96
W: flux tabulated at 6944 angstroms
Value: 18.86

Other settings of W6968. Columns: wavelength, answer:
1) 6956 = 19.28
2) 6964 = 18.72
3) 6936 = 18.98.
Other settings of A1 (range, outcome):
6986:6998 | 18.64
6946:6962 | 18.97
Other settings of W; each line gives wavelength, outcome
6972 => 18.52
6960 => 19.01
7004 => 18.47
